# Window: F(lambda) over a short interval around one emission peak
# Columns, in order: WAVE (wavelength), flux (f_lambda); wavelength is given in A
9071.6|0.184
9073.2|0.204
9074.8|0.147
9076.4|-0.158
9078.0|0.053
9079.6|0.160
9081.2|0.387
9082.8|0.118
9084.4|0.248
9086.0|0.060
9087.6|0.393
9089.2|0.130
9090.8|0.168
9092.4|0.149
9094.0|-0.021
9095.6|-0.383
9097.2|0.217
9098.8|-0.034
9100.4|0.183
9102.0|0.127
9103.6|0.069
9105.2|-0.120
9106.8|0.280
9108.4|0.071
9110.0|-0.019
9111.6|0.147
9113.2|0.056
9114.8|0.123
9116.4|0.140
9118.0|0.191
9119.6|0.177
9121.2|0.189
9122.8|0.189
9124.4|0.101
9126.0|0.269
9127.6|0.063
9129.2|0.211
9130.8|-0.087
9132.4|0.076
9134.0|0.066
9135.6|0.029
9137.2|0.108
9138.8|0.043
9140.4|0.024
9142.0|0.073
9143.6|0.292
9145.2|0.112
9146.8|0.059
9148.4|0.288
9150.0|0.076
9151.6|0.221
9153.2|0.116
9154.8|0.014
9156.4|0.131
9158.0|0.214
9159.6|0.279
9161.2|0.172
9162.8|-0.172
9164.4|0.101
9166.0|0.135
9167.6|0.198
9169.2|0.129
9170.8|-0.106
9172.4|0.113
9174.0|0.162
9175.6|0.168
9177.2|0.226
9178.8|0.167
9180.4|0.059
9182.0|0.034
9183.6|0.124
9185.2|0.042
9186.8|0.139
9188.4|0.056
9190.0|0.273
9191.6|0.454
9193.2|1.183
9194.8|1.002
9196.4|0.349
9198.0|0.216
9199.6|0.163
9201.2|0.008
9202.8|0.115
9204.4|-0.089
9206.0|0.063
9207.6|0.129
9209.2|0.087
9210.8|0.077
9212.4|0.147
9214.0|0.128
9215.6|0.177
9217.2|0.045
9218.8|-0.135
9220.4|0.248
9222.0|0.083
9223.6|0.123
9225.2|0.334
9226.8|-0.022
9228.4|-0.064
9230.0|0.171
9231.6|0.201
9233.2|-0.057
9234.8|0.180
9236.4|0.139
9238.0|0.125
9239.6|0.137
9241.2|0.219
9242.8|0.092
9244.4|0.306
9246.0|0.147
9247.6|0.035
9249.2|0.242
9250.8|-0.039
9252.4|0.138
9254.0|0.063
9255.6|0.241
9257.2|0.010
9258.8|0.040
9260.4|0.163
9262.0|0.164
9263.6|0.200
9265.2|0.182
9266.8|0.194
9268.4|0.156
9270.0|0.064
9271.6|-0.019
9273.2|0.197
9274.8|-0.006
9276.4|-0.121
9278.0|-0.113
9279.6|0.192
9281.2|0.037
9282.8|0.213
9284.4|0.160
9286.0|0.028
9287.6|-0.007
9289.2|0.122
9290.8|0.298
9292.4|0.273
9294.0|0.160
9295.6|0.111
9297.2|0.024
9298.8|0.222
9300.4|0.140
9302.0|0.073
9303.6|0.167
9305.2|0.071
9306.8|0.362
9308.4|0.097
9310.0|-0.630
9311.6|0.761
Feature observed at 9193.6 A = H-beta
